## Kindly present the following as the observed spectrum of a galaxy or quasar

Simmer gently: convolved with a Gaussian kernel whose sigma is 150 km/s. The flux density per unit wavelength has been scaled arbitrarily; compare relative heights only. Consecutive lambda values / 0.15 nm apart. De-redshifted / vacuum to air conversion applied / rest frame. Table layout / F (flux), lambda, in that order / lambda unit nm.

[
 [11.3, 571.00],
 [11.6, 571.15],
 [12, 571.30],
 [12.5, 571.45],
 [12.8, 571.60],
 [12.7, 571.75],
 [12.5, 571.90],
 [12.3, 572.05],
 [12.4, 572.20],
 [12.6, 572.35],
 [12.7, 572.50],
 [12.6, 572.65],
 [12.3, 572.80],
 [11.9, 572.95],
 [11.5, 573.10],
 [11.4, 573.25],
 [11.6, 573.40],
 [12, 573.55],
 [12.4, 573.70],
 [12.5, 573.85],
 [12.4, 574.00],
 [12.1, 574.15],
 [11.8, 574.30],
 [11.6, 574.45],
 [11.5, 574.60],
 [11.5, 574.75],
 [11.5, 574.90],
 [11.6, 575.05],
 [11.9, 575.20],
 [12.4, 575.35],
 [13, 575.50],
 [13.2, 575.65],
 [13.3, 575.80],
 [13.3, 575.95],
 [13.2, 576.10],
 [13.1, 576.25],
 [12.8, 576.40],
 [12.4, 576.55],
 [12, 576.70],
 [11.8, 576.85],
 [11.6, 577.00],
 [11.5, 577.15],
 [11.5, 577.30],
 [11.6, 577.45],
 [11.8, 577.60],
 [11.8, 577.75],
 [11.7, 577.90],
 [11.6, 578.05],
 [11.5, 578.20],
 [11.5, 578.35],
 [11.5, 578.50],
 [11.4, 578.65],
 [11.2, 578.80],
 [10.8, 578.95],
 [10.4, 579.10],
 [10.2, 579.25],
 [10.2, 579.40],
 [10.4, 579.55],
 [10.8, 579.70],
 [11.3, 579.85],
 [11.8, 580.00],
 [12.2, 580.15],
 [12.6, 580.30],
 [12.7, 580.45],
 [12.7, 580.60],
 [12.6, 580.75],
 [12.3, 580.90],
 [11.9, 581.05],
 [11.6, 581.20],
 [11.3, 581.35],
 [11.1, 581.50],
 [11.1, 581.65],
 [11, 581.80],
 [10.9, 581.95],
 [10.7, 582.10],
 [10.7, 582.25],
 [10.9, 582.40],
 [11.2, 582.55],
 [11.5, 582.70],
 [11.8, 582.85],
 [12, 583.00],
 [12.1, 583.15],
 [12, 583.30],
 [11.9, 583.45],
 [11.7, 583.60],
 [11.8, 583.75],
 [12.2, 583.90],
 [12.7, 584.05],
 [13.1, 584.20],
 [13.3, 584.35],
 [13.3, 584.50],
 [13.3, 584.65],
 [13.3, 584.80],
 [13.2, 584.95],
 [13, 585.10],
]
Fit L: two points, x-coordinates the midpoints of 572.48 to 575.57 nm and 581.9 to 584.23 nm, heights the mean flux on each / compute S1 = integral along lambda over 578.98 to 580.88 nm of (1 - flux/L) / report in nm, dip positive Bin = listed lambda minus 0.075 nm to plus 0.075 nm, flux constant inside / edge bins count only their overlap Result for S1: 0.047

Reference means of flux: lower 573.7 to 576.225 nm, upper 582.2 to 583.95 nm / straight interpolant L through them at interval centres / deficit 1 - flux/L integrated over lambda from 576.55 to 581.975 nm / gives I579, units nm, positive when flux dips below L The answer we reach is 0.20 nm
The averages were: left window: 12.3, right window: 11.7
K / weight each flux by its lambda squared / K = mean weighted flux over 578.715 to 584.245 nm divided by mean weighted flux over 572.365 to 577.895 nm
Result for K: 1.0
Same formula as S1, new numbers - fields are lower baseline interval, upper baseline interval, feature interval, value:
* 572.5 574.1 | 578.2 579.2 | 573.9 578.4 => -0.20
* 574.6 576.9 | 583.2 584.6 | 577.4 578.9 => 0.11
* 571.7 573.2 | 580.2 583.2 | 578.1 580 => 0.14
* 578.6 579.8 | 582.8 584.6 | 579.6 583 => -0.04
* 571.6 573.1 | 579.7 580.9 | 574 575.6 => 0.05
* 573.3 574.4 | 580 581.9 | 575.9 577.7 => -0.03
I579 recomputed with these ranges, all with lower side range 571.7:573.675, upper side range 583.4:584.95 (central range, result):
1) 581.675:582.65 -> 0.13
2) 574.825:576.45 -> -0.04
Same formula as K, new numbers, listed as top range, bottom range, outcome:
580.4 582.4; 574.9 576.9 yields 0.93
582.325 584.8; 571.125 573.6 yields 1.04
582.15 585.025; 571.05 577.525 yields 1.03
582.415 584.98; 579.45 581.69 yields 1.06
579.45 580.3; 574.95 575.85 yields 0.92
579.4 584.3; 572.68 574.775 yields 1.01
